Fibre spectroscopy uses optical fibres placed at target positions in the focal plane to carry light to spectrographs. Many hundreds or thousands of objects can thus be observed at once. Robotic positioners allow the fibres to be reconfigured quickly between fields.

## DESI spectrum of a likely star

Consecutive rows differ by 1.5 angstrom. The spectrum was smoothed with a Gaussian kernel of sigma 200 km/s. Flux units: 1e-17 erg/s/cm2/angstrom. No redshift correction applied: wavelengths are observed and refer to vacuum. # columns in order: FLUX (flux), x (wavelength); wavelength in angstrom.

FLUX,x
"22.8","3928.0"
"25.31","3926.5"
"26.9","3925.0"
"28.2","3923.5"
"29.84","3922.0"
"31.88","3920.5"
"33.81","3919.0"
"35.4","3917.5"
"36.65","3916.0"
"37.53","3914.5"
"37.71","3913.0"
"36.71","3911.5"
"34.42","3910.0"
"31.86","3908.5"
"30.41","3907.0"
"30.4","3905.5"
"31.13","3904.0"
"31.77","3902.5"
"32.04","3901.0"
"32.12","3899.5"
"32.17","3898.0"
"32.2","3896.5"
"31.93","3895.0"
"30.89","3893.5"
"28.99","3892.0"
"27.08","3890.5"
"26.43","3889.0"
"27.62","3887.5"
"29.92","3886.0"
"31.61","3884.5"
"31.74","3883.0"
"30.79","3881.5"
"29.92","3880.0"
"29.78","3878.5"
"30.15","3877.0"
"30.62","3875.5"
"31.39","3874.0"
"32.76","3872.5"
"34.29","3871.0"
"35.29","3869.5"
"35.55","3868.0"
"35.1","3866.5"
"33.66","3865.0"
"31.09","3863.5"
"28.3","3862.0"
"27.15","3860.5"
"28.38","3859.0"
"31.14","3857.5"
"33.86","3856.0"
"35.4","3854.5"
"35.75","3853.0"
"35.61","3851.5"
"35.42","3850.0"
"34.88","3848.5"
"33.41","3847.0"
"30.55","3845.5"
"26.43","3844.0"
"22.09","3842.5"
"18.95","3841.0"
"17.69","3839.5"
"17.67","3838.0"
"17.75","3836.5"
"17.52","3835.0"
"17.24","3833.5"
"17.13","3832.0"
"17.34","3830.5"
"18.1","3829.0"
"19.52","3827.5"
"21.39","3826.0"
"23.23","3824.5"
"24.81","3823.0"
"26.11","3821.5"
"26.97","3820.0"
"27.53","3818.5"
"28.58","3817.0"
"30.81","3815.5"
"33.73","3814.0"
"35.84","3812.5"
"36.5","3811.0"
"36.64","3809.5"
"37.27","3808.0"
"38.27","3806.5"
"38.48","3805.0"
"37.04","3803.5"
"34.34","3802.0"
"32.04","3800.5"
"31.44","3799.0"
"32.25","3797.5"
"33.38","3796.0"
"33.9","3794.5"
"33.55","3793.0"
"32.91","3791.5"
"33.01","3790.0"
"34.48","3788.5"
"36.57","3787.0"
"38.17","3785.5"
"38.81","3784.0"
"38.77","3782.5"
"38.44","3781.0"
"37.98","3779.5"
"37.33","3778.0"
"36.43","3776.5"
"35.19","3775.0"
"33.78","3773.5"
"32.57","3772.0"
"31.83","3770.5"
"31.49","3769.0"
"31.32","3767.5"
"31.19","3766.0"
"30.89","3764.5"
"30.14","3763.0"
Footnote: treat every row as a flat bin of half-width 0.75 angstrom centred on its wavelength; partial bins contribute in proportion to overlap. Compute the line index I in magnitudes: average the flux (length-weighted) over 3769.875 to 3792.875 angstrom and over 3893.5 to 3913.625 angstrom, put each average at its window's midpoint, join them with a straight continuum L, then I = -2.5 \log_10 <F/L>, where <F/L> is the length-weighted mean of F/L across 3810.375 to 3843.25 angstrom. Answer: 0.42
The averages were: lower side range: 35.7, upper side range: 32.6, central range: 23.4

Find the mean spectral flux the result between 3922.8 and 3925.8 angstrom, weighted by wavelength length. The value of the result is 27.5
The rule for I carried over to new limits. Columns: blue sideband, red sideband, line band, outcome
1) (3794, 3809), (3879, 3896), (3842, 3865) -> 0.010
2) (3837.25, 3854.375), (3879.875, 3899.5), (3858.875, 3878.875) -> -0.090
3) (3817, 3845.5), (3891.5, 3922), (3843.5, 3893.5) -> -0.175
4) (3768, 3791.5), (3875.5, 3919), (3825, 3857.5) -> 0.314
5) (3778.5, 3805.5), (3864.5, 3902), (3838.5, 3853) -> 0.155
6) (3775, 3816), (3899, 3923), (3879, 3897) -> 0.132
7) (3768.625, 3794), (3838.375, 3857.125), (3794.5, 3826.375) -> 0.037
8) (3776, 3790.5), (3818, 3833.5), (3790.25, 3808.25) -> -0.109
